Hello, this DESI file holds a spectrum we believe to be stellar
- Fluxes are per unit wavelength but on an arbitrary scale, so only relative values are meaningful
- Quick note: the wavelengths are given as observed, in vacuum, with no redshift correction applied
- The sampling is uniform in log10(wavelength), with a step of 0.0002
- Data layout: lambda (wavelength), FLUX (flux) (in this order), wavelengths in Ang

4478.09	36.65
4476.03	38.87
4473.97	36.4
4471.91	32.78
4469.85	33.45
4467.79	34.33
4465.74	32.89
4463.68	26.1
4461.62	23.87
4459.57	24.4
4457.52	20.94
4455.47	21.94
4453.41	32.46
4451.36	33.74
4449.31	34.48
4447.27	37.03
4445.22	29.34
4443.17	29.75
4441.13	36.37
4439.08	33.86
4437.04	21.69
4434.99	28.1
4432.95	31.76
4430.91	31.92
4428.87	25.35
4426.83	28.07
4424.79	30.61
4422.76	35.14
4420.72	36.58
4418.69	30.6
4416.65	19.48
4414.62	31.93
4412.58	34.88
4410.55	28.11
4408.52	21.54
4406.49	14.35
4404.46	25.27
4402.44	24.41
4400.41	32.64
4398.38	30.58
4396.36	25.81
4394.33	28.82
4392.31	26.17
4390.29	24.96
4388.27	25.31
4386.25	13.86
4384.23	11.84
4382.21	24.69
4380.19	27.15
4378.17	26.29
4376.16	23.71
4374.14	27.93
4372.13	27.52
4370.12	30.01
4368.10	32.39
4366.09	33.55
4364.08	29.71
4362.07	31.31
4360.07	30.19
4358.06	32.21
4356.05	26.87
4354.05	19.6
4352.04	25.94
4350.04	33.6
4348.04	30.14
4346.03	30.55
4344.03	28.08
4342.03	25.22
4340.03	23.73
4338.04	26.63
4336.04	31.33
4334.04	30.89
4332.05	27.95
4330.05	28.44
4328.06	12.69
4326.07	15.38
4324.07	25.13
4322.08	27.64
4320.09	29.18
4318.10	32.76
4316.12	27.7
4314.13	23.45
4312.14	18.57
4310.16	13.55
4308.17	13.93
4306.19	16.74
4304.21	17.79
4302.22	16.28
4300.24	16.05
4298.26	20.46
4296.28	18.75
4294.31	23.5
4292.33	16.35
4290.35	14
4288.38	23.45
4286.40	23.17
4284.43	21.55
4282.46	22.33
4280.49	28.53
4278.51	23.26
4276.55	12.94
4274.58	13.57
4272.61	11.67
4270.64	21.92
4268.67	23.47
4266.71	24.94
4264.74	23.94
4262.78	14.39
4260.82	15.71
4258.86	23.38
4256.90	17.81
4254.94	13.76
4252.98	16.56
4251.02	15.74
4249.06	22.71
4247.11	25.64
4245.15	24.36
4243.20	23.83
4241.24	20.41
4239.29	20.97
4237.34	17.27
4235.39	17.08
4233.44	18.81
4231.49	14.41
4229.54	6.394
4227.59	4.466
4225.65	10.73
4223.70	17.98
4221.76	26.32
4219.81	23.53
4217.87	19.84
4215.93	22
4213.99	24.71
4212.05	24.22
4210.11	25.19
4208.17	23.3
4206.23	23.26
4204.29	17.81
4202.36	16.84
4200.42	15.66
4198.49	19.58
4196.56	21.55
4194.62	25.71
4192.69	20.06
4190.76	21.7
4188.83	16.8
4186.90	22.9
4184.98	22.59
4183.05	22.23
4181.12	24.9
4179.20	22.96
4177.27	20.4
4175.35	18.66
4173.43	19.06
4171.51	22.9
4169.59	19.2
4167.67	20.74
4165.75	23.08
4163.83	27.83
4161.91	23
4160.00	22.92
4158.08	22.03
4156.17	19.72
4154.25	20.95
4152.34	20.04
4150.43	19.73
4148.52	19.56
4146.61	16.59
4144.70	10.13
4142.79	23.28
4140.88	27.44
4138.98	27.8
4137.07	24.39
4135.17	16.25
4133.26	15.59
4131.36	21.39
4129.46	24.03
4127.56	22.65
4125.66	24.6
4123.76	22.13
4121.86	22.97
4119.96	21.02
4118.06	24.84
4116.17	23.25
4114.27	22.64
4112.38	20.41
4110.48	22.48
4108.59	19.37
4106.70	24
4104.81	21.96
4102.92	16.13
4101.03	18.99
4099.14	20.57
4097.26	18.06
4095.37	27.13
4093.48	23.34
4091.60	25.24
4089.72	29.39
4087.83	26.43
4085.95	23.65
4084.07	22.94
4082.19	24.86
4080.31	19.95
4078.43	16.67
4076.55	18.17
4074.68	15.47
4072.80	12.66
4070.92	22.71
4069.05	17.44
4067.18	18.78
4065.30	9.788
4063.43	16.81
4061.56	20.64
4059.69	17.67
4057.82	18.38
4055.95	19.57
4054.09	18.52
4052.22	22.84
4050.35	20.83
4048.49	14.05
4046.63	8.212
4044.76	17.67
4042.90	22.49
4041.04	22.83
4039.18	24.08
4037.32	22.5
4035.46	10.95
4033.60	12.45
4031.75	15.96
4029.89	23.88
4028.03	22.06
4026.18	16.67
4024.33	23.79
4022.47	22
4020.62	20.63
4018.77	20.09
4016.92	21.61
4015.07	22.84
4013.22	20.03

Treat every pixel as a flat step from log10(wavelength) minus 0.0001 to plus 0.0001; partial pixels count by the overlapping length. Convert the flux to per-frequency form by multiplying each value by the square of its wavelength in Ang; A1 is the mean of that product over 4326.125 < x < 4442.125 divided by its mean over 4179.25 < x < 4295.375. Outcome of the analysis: 1.48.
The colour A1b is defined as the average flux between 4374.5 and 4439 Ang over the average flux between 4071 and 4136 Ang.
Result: 1.24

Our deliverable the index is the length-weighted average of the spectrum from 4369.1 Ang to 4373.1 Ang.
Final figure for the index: 28.7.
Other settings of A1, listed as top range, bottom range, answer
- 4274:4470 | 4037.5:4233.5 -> 1.42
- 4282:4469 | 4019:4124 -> 1.50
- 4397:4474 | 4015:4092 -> 1.79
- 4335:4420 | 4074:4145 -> 1.39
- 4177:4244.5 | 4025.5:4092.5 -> 1.11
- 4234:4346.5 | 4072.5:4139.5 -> 1.07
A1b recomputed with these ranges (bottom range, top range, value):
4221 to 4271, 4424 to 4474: 1.62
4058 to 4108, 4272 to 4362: 1.14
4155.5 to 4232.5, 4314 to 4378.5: 1.35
